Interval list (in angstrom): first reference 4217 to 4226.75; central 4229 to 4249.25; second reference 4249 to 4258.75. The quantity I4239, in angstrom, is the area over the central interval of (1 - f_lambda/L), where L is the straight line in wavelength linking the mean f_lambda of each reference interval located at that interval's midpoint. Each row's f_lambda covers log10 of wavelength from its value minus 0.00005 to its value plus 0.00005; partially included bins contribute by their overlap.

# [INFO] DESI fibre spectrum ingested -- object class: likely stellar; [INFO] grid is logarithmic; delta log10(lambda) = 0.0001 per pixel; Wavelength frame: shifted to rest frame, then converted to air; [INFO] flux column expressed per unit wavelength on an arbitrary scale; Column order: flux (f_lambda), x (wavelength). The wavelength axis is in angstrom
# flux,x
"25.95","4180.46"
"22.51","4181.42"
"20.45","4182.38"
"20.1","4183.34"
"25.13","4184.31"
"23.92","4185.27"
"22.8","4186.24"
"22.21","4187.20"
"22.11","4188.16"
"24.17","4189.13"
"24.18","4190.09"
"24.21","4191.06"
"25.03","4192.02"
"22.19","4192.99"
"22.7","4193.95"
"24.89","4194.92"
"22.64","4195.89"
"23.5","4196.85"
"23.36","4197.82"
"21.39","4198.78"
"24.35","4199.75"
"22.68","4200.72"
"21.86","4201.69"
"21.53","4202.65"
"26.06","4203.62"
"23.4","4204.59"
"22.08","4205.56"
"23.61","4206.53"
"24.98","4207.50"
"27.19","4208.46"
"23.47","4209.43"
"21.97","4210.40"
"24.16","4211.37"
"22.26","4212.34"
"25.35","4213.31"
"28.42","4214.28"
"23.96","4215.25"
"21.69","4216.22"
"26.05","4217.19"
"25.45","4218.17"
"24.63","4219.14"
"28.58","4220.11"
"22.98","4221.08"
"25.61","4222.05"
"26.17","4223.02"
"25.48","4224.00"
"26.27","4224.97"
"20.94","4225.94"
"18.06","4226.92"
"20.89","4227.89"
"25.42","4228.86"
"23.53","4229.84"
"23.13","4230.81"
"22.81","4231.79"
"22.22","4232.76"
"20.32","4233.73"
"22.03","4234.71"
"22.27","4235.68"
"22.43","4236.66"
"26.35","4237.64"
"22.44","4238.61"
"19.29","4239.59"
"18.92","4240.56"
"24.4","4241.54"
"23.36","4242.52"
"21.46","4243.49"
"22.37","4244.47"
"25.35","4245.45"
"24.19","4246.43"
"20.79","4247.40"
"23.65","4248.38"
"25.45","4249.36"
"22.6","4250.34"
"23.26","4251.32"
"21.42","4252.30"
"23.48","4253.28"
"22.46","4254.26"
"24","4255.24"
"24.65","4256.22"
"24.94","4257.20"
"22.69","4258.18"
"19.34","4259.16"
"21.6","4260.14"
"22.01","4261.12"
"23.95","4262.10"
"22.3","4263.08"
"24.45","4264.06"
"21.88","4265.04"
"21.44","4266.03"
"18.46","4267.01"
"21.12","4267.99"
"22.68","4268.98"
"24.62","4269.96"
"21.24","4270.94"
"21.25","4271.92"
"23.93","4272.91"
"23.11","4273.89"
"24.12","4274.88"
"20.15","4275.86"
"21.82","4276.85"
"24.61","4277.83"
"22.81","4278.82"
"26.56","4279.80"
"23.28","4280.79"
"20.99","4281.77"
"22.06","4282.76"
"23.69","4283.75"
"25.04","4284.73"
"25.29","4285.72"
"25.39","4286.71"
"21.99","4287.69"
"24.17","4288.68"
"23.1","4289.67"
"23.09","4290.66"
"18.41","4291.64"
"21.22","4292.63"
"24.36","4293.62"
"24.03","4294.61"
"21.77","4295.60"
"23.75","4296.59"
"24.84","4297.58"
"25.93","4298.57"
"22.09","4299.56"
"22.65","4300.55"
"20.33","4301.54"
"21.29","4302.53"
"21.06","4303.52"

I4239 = 1.2 angstrom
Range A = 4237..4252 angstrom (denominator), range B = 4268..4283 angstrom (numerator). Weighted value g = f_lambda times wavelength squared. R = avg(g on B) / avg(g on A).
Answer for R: 1.0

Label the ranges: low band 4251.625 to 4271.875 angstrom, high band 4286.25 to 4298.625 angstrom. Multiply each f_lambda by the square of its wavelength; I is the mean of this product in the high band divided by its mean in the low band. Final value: 1.0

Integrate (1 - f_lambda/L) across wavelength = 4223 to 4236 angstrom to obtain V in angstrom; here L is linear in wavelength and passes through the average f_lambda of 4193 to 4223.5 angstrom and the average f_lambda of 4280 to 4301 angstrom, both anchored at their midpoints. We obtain 0.63 angstrom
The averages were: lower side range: 24.1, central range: 22.7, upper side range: 23.2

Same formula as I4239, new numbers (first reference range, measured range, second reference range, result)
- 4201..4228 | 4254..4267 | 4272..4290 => 0.6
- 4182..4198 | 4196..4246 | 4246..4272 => -1.2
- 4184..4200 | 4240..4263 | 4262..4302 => 0.2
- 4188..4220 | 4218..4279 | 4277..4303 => 1.6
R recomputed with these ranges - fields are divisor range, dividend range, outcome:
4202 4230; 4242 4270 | 0.96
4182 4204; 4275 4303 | 1.04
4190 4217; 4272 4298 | 1.02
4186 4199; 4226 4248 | 0.98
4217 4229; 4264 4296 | 0.96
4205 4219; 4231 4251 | 0.94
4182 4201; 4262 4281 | 1.02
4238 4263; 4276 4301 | 1.04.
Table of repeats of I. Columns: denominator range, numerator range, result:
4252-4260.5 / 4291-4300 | 1.03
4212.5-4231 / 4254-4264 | 0.96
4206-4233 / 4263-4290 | 0.98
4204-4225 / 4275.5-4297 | 0.97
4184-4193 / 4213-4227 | 1.07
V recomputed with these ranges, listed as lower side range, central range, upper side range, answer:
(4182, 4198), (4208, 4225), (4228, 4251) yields -1.5 angstrom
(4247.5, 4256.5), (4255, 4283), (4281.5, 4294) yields 0.6 angstrom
